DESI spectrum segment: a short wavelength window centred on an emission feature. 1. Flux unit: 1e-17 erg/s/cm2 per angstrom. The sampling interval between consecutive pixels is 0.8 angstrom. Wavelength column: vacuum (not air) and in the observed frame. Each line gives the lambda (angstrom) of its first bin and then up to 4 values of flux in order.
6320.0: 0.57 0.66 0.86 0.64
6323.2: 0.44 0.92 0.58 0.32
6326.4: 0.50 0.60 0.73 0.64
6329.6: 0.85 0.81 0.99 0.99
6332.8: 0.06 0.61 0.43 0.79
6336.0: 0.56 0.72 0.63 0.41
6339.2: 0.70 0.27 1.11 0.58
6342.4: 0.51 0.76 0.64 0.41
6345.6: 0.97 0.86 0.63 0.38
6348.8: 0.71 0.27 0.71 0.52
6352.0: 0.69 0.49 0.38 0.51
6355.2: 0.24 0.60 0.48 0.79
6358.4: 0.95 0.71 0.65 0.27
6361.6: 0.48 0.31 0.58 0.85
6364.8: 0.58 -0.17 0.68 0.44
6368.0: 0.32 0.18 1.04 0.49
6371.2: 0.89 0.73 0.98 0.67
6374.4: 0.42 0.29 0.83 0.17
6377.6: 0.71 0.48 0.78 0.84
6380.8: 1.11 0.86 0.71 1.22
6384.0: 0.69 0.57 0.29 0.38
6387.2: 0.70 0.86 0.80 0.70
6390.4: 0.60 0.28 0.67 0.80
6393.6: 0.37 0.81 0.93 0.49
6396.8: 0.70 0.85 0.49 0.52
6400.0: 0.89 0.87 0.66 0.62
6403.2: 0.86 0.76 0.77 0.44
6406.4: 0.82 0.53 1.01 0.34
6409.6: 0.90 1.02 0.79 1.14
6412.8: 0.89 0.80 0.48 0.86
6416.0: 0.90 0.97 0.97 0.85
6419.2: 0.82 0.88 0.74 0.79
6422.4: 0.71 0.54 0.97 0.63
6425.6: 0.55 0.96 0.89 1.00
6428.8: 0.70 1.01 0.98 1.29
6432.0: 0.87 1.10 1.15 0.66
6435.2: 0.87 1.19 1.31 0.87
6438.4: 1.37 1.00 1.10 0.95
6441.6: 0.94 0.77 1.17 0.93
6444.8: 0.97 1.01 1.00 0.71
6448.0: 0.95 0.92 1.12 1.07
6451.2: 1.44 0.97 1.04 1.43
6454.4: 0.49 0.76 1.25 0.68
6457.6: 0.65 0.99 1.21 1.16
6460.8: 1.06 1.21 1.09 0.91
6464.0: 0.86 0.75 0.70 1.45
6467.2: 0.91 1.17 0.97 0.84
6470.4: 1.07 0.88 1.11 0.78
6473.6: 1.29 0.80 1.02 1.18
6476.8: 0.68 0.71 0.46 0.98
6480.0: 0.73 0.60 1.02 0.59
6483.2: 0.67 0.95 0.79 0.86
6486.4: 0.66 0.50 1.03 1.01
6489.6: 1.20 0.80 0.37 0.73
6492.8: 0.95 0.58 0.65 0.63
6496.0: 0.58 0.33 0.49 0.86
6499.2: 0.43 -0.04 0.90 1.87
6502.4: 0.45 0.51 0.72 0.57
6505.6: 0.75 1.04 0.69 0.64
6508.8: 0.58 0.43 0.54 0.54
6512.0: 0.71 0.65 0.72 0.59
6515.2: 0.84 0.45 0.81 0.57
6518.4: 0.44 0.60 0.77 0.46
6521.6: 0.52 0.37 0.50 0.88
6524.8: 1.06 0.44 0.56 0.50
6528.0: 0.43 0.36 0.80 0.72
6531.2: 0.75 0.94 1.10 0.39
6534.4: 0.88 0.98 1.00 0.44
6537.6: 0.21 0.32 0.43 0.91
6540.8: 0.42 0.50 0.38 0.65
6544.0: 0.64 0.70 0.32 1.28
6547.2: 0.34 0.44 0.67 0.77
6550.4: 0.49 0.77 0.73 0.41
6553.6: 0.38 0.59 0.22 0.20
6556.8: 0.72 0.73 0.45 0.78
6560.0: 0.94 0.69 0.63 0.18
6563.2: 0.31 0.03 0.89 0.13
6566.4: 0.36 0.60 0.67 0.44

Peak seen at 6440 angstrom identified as Mg II 2798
